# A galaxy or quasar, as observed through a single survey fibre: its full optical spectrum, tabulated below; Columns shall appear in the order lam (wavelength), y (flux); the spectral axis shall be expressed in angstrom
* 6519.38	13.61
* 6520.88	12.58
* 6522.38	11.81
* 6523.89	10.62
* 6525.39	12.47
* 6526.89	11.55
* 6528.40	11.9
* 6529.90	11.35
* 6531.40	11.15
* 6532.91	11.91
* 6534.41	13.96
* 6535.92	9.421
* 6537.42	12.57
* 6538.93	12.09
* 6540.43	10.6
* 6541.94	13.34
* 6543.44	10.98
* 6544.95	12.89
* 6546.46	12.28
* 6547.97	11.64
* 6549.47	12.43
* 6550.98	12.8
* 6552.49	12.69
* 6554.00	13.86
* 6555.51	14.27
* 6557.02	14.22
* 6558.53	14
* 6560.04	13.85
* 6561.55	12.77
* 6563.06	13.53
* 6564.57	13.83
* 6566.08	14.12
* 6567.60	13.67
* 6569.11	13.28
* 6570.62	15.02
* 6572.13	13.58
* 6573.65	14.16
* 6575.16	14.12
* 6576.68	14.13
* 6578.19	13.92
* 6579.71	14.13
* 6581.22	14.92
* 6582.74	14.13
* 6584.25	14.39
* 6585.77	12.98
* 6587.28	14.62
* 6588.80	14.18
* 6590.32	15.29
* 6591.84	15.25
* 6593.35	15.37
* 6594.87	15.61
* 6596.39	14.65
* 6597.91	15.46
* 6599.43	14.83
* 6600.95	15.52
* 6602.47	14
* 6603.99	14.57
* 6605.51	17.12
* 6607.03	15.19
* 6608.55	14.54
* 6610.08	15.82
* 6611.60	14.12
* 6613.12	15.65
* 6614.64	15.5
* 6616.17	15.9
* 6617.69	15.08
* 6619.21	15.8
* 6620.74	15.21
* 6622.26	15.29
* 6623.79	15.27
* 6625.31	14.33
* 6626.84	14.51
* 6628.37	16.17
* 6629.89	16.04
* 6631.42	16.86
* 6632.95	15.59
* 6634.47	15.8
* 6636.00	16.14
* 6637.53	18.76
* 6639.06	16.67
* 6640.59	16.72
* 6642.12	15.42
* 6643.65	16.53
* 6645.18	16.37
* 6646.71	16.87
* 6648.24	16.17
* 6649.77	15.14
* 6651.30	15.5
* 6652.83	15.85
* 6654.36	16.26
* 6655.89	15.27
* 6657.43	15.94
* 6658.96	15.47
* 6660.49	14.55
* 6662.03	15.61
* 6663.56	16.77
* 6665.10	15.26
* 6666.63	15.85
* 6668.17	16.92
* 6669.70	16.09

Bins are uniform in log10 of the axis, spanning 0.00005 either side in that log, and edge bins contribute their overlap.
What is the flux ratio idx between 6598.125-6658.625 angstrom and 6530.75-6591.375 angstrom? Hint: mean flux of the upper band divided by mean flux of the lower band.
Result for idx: 1.2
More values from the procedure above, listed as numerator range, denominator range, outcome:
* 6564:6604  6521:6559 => 1.18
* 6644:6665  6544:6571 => 1.18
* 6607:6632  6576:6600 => 1.05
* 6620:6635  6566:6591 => 1.10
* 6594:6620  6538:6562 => 1.19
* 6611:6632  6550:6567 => 1.13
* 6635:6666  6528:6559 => 1.30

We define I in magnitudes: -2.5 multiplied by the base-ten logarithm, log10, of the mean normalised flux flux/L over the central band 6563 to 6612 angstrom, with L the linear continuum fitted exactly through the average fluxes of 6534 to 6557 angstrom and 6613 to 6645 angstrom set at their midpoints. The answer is -0.03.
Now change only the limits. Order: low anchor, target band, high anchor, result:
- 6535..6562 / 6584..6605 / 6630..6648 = -0.02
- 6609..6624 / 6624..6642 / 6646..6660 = -0.04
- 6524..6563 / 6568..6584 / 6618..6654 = -0.04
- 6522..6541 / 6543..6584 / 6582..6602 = -0.02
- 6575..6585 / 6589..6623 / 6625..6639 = -0.01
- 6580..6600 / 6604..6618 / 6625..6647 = 0.00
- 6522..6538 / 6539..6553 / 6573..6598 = 0.03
